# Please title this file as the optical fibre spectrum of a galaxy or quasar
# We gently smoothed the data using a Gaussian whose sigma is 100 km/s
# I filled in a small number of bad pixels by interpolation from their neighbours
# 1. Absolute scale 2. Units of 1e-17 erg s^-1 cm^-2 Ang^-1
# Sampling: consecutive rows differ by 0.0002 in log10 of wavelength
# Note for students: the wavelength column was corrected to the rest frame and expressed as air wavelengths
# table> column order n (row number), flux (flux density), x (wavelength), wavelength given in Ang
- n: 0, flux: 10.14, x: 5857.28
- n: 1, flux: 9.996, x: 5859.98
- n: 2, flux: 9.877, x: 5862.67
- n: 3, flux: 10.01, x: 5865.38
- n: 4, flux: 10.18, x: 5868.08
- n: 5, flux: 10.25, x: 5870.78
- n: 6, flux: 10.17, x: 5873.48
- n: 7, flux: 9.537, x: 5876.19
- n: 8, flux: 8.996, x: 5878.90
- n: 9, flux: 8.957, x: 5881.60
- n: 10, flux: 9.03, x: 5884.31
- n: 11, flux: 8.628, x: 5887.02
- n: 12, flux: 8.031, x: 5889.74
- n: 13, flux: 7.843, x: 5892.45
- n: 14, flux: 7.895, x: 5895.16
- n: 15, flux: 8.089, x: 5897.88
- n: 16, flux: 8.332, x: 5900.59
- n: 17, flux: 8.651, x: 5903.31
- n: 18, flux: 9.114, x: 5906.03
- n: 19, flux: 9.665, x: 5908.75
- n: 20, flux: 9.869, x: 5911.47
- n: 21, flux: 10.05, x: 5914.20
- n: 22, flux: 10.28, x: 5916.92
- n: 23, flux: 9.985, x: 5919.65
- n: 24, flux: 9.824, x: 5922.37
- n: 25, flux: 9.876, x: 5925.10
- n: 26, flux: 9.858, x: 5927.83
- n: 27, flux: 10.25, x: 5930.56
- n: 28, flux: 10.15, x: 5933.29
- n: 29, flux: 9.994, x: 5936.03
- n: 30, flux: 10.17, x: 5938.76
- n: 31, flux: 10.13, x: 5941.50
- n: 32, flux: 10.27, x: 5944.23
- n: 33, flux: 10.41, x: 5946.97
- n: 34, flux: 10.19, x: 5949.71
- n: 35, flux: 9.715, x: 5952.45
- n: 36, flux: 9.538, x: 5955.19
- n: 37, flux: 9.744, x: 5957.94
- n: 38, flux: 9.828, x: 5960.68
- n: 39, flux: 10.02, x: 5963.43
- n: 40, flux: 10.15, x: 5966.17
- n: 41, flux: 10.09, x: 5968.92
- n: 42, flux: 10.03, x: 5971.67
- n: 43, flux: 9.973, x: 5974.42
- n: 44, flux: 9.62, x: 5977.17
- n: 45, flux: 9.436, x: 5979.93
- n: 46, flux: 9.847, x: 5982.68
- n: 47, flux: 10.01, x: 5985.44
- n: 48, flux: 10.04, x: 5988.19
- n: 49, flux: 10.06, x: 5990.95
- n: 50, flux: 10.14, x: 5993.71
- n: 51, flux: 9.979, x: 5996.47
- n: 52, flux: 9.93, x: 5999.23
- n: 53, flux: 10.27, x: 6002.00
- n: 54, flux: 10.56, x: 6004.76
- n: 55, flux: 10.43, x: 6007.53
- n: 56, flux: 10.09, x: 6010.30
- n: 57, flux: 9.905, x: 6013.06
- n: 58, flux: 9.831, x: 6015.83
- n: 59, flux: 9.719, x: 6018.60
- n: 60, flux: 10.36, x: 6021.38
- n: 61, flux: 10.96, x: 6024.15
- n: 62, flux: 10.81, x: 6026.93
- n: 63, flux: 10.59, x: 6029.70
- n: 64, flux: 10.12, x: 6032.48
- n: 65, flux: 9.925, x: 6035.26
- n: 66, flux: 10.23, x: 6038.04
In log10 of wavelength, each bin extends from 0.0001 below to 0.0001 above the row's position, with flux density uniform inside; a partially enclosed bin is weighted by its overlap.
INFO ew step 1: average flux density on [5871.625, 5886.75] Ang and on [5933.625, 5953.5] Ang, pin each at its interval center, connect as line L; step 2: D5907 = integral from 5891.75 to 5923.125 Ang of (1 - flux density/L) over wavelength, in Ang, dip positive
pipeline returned 1.7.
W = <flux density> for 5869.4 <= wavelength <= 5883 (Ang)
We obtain 9.59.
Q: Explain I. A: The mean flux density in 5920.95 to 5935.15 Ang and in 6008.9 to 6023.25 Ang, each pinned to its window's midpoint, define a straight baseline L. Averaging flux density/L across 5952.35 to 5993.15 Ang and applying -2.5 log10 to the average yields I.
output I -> 0.01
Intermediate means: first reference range 9.99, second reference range 10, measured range 9.88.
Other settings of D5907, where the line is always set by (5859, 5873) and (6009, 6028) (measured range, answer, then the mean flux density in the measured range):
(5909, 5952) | 0.3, 10.1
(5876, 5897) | 3.2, 8.55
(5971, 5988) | 0.6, 9.83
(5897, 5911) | 1.7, 8.87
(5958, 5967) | 0.2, 9.96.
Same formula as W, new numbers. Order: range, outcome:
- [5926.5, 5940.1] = 10.1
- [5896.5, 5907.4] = 8.55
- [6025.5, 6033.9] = 10.5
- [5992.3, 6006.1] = 10.2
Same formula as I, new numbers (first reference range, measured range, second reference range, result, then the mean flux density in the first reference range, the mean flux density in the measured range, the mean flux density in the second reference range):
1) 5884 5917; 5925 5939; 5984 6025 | -0.094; 8.82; 10.1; 10.1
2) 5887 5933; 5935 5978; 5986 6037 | -0.036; 9.23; 10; 10.2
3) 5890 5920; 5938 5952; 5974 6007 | -0.081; 9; 10.2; 10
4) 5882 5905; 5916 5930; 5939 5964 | -0.090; 8.35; 9.97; 9.99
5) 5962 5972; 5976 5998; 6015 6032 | 0.031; 10.1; 9.9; 10.4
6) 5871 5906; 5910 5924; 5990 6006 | -0.100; 8.75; 10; 10.2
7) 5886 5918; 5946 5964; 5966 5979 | -0.026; 8.86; 9.9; 9.93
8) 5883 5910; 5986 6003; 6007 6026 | -0.020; 8.52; 10.1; 10.2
